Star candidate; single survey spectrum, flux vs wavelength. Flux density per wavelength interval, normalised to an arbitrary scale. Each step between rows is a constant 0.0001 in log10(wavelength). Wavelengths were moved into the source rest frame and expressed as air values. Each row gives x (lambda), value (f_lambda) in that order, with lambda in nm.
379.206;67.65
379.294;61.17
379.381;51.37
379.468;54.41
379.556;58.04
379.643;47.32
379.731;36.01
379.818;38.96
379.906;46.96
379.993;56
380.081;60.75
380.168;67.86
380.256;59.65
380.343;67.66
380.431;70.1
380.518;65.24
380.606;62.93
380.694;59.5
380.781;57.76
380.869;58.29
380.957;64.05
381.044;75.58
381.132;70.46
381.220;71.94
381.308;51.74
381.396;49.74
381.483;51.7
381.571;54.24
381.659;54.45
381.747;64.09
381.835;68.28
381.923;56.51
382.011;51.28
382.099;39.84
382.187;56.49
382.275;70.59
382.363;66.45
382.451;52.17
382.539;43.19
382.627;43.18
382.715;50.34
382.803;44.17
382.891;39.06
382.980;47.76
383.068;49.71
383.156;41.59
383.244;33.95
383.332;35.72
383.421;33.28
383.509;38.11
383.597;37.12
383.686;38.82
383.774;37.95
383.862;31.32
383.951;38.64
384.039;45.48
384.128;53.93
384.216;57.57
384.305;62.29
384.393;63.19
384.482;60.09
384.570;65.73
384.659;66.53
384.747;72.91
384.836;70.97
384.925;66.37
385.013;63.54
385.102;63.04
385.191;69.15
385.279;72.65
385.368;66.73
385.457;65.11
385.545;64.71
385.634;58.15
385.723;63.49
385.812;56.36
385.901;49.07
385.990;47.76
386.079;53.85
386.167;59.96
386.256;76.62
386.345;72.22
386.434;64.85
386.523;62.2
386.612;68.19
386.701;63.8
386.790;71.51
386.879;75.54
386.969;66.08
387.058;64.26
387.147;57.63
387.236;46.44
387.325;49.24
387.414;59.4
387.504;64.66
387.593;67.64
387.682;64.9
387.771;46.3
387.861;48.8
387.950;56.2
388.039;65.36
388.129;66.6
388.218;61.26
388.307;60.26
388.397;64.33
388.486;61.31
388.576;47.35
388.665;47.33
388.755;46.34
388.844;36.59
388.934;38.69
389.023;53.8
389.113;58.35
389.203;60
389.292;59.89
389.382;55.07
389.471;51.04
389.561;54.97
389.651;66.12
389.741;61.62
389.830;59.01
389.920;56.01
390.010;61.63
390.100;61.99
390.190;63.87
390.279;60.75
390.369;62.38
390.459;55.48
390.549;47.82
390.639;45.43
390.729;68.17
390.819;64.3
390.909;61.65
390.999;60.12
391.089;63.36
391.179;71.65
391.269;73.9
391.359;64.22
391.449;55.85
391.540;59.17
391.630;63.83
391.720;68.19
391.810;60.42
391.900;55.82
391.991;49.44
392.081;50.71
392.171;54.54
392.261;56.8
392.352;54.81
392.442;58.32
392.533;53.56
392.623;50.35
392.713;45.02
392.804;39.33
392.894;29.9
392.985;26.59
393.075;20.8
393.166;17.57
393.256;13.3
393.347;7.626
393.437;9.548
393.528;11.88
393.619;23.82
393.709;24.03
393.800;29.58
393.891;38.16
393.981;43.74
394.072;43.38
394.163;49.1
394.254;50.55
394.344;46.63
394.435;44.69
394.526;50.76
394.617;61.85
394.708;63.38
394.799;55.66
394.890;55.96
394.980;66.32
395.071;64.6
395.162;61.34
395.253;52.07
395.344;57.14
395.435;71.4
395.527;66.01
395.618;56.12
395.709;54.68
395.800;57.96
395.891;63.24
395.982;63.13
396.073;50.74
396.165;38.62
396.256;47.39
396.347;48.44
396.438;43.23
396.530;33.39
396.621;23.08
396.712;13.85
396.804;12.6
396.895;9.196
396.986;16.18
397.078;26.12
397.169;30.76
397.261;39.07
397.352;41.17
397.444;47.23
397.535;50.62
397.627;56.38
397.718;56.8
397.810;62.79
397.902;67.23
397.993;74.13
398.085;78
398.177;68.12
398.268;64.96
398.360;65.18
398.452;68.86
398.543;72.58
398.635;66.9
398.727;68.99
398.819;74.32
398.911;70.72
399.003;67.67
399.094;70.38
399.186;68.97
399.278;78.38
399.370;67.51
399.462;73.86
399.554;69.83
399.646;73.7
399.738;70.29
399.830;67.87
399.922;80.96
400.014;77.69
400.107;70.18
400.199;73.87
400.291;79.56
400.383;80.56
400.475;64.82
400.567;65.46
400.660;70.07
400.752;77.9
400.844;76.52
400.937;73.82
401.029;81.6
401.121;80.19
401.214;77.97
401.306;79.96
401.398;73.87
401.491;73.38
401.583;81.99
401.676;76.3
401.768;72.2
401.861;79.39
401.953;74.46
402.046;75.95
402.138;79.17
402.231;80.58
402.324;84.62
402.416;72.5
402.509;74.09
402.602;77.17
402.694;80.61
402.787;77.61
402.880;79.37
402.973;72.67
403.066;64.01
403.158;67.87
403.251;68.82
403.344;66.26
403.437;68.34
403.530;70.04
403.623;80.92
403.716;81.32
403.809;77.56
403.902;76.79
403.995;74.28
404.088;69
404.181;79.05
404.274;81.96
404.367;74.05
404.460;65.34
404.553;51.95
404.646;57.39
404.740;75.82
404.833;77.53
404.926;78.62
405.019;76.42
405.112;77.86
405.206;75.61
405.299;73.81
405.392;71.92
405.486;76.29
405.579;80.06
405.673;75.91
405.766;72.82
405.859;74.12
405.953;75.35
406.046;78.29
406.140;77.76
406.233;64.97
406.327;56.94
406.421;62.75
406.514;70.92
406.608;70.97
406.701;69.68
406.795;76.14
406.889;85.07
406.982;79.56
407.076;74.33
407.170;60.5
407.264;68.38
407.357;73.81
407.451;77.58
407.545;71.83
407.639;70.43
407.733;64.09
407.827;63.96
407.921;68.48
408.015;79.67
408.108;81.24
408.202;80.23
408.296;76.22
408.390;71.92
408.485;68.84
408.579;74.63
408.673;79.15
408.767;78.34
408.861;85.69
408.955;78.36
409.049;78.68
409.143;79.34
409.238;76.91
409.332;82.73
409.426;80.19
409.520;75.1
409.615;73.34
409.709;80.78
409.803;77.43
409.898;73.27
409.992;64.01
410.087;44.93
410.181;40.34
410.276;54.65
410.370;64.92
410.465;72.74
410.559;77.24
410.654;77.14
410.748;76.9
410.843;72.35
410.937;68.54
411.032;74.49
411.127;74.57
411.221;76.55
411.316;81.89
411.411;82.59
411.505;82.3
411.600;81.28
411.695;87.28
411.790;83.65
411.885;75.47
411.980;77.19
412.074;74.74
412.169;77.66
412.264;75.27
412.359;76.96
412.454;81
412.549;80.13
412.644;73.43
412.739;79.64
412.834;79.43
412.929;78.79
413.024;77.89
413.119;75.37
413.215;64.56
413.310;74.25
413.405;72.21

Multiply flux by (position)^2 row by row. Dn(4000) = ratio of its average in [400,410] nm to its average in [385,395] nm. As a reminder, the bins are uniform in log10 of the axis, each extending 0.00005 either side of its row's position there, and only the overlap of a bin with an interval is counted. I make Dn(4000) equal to 1.48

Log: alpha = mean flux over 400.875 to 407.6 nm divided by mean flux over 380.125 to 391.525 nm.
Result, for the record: 1.28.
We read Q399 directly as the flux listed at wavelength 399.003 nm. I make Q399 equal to 67.67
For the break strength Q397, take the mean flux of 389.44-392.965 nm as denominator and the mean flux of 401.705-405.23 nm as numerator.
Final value 1.29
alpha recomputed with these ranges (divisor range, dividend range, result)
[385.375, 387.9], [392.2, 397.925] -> 0.71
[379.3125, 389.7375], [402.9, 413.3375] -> 1.30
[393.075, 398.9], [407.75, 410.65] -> 1.53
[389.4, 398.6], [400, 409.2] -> 1.48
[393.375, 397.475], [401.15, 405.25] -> 1.72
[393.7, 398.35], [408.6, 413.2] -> 1.53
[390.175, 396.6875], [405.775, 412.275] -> 1.49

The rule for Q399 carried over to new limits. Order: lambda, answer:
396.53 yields 33.39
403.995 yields 74.28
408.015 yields 79.67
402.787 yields 77.61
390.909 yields 61.65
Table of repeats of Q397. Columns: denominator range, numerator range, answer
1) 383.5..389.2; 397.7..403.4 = 1.26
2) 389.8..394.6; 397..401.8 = 1.41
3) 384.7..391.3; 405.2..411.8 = 1.22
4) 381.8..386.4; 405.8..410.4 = 1.32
